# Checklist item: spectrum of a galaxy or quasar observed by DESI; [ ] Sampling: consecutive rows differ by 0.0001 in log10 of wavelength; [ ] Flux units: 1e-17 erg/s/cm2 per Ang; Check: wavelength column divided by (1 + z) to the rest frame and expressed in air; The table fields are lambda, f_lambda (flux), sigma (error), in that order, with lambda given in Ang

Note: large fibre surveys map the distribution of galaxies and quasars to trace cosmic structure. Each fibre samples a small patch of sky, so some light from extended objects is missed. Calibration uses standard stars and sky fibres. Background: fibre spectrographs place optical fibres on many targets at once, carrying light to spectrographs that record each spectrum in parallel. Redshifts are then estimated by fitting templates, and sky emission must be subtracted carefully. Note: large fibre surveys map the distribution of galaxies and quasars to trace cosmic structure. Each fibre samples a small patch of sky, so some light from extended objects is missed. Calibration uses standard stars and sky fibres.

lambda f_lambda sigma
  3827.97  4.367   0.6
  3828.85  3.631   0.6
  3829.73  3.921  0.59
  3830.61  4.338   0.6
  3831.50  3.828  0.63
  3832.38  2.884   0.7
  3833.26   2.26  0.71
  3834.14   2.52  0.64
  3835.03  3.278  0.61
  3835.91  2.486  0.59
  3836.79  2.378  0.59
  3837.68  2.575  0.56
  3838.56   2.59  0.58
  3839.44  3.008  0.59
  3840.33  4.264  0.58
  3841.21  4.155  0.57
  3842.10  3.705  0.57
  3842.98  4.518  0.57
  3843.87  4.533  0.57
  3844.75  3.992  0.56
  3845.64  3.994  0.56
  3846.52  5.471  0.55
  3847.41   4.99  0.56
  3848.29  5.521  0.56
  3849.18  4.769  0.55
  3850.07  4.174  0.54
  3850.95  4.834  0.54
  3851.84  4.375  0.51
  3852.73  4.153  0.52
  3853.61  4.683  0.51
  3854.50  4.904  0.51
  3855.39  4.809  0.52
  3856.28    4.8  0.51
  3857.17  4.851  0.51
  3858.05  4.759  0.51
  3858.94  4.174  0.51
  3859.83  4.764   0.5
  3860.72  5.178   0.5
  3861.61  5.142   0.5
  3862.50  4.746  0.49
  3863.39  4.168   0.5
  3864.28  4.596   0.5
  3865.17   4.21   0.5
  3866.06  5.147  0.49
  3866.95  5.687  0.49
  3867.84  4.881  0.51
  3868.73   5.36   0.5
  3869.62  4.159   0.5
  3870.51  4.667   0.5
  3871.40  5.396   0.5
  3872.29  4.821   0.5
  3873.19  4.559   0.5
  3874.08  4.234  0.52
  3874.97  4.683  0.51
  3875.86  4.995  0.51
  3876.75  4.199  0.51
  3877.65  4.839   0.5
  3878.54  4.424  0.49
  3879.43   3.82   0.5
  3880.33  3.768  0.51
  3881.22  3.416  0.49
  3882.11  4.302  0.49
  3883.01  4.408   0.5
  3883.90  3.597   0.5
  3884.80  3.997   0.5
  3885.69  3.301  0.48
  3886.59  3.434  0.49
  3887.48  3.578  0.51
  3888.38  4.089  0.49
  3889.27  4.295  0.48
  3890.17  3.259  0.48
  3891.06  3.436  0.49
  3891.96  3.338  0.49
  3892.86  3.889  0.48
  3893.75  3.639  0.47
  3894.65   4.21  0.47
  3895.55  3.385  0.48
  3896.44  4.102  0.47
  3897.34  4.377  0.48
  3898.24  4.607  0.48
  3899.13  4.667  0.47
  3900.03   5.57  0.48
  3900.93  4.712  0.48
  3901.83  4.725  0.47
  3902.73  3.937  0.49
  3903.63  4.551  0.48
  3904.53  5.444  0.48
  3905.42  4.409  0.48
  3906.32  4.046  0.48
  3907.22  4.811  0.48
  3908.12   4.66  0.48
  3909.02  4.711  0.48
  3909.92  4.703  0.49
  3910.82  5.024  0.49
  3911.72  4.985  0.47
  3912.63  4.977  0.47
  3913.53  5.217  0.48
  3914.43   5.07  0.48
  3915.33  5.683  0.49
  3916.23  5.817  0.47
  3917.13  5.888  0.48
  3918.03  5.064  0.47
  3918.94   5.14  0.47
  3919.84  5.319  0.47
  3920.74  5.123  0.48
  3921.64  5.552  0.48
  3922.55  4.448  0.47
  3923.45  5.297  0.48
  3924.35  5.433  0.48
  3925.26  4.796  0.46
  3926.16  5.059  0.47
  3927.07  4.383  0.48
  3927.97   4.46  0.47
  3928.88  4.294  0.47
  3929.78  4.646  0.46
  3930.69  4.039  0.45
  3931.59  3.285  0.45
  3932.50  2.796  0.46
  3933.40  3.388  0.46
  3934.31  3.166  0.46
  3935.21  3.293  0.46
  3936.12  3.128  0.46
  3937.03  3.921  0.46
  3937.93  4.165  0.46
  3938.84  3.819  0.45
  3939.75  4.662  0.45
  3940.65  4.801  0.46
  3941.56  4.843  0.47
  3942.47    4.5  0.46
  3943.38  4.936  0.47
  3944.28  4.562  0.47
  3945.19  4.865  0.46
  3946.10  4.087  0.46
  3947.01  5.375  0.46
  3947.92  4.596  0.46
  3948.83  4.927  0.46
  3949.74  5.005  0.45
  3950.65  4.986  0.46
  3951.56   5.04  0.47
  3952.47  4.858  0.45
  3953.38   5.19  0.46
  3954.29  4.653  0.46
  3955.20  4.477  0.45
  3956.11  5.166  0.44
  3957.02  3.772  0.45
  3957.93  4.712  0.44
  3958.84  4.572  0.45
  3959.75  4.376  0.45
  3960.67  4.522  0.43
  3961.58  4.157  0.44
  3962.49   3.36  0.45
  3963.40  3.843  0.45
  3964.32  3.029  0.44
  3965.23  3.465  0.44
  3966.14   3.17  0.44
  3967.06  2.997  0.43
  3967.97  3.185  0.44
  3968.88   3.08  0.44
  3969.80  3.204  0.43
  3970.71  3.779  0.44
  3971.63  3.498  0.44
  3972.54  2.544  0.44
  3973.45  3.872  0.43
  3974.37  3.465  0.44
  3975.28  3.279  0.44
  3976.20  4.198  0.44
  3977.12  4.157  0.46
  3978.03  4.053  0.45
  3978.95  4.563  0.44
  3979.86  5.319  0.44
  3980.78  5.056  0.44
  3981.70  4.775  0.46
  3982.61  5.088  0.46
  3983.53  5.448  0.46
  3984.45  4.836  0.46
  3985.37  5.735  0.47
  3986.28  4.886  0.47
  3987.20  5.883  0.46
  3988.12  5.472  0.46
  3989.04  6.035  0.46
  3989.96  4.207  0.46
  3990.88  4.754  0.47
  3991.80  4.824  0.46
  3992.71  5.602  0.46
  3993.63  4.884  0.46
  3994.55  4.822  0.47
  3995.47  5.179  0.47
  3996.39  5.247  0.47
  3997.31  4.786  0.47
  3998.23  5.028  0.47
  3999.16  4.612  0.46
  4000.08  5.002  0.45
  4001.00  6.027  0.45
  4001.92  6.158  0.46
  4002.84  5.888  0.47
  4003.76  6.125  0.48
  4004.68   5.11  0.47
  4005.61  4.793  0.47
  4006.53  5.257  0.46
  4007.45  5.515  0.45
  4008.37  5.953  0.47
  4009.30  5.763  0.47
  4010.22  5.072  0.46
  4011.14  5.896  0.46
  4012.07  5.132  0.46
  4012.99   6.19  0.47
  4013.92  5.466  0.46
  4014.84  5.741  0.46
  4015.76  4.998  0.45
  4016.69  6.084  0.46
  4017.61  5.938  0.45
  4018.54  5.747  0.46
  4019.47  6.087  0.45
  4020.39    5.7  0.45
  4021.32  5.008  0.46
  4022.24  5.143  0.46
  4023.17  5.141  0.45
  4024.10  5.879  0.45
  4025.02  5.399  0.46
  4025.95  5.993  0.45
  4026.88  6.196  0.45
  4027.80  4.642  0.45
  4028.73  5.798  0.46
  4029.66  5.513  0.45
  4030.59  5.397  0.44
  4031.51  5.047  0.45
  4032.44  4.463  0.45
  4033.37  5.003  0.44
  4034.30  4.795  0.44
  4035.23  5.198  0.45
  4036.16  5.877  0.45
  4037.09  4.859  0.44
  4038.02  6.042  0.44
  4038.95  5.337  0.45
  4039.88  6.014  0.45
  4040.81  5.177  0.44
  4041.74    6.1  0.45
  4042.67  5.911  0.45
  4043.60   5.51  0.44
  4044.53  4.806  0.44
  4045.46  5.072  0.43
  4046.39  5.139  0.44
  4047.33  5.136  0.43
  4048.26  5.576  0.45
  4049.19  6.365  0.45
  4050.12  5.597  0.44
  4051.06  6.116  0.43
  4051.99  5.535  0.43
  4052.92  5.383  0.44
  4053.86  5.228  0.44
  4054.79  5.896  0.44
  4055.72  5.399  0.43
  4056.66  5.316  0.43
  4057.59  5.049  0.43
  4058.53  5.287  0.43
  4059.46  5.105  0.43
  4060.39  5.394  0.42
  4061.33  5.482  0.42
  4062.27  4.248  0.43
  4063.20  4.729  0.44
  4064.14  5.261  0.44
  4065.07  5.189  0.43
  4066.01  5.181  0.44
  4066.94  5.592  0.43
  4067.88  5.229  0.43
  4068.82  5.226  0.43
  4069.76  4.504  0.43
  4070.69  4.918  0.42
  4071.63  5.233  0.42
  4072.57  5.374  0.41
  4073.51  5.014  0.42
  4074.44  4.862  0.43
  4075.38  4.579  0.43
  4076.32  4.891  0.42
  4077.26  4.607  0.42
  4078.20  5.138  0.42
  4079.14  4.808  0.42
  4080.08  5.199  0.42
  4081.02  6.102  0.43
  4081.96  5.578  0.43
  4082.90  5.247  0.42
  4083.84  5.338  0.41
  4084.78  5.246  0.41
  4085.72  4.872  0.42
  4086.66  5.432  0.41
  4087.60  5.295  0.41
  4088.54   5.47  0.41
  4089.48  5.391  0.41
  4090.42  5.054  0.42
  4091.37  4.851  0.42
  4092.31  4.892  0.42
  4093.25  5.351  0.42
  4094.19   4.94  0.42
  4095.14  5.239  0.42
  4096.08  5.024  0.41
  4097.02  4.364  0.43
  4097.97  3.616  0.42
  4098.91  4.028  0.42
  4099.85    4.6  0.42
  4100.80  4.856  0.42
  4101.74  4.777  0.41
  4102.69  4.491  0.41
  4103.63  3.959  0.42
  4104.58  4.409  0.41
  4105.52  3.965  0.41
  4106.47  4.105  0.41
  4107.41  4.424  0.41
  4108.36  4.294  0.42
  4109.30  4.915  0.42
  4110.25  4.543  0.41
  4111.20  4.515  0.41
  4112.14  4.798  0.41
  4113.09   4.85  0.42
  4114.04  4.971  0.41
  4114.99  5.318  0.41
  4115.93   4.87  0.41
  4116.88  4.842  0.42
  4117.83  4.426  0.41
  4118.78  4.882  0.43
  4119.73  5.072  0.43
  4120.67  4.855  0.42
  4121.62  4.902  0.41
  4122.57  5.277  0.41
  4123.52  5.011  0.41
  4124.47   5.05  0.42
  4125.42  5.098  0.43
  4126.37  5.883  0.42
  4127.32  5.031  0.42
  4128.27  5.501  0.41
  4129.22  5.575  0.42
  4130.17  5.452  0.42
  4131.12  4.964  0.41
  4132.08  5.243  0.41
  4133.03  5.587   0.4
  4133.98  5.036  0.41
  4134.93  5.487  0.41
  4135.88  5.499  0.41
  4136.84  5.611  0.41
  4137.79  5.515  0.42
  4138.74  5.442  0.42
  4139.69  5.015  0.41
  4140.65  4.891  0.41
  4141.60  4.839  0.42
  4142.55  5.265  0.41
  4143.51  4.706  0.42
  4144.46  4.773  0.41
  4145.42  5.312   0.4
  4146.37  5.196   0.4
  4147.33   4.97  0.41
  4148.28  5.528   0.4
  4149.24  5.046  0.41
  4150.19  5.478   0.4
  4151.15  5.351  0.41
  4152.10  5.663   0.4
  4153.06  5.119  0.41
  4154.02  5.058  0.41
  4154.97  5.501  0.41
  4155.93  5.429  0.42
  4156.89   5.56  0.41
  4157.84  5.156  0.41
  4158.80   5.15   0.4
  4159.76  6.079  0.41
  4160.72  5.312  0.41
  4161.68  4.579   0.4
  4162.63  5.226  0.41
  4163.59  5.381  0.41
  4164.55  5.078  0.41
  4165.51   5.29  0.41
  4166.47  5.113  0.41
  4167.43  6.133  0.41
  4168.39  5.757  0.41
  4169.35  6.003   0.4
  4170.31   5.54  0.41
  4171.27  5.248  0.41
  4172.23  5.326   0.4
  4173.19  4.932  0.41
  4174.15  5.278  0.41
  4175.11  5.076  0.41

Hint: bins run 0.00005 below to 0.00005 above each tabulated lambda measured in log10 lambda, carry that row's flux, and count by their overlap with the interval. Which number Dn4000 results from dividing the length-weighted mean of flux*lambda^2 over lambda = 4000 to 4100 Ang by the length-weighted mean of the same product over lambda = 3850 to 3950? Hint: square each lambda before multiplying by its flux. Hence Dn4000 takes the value 1.3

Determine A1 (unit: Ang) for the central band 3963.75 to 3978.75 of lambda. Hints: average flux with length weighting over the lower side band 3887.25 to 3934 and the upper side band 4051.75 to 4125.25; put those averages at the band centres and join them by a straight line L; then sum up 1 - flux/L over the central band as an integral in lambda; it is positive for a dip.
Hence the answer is 3.9 Ang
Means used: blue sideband 4.55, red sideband 4.96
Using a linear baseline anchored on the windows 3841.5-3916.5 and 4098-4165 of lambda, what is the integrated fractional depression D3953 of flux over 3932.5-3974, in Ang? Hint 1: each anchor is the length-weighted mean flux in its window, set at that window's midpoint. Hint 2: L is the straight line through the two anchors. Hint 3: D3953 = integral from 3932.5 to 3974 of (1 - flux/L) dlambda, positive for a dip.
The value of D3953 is 4.9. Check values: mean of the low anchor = 4.51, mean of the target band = 4.11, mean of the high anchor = 5.03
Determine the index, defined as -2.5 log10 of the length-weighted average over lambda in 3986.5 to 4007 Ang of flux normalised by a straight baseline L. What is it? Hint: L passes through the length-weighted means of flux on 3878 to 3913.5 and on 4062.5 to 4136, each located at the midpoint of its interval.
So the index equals -0.14 mag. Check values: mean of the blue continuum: 4.23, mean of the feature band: 5.25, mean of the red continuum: 4.97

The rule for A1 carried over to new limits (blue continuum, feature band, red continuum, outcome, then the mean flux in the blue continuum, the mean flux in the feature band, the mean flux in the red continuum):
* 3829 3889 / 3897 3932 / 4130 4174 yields -3.3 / 4.22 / 4.85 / 5.3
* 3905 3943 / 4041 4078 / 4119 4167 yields -2.0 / 4.59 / 5.26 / 5.24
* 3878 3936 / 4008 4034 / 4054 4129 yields -4.2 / 4.39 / 5.51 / 4.97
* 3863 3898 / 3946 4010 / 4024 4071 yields 3.1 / 4.22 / 4.65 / 5.35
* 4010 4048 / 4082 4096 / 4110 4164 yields 0.3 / 5.46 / 5.2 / 5.17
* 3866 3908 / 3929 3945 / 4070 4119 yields 1.6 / 4.32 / 4.02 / 4.86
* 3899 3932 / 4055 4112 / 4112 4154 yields 1.8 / 4.87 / 4.94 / 5.16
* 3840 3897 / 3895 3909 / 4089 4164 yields -0.2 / 4.38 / 4.54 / 5.02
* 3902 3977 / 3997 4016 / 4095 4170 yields -3.5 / 4.38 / 5.46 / 5.05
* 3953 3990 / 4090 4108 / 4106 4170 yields 1.4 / 4.27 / 4.57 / 5.16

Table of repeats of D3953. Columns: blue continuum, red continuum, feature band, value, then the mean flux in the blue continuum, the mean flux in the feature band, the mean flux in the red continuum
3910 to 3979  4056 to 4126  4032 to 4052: -2.94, 4.35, 5.44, 4.93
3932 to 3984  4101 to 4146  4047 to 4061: -2.62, 4.17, 5.5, 4.96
